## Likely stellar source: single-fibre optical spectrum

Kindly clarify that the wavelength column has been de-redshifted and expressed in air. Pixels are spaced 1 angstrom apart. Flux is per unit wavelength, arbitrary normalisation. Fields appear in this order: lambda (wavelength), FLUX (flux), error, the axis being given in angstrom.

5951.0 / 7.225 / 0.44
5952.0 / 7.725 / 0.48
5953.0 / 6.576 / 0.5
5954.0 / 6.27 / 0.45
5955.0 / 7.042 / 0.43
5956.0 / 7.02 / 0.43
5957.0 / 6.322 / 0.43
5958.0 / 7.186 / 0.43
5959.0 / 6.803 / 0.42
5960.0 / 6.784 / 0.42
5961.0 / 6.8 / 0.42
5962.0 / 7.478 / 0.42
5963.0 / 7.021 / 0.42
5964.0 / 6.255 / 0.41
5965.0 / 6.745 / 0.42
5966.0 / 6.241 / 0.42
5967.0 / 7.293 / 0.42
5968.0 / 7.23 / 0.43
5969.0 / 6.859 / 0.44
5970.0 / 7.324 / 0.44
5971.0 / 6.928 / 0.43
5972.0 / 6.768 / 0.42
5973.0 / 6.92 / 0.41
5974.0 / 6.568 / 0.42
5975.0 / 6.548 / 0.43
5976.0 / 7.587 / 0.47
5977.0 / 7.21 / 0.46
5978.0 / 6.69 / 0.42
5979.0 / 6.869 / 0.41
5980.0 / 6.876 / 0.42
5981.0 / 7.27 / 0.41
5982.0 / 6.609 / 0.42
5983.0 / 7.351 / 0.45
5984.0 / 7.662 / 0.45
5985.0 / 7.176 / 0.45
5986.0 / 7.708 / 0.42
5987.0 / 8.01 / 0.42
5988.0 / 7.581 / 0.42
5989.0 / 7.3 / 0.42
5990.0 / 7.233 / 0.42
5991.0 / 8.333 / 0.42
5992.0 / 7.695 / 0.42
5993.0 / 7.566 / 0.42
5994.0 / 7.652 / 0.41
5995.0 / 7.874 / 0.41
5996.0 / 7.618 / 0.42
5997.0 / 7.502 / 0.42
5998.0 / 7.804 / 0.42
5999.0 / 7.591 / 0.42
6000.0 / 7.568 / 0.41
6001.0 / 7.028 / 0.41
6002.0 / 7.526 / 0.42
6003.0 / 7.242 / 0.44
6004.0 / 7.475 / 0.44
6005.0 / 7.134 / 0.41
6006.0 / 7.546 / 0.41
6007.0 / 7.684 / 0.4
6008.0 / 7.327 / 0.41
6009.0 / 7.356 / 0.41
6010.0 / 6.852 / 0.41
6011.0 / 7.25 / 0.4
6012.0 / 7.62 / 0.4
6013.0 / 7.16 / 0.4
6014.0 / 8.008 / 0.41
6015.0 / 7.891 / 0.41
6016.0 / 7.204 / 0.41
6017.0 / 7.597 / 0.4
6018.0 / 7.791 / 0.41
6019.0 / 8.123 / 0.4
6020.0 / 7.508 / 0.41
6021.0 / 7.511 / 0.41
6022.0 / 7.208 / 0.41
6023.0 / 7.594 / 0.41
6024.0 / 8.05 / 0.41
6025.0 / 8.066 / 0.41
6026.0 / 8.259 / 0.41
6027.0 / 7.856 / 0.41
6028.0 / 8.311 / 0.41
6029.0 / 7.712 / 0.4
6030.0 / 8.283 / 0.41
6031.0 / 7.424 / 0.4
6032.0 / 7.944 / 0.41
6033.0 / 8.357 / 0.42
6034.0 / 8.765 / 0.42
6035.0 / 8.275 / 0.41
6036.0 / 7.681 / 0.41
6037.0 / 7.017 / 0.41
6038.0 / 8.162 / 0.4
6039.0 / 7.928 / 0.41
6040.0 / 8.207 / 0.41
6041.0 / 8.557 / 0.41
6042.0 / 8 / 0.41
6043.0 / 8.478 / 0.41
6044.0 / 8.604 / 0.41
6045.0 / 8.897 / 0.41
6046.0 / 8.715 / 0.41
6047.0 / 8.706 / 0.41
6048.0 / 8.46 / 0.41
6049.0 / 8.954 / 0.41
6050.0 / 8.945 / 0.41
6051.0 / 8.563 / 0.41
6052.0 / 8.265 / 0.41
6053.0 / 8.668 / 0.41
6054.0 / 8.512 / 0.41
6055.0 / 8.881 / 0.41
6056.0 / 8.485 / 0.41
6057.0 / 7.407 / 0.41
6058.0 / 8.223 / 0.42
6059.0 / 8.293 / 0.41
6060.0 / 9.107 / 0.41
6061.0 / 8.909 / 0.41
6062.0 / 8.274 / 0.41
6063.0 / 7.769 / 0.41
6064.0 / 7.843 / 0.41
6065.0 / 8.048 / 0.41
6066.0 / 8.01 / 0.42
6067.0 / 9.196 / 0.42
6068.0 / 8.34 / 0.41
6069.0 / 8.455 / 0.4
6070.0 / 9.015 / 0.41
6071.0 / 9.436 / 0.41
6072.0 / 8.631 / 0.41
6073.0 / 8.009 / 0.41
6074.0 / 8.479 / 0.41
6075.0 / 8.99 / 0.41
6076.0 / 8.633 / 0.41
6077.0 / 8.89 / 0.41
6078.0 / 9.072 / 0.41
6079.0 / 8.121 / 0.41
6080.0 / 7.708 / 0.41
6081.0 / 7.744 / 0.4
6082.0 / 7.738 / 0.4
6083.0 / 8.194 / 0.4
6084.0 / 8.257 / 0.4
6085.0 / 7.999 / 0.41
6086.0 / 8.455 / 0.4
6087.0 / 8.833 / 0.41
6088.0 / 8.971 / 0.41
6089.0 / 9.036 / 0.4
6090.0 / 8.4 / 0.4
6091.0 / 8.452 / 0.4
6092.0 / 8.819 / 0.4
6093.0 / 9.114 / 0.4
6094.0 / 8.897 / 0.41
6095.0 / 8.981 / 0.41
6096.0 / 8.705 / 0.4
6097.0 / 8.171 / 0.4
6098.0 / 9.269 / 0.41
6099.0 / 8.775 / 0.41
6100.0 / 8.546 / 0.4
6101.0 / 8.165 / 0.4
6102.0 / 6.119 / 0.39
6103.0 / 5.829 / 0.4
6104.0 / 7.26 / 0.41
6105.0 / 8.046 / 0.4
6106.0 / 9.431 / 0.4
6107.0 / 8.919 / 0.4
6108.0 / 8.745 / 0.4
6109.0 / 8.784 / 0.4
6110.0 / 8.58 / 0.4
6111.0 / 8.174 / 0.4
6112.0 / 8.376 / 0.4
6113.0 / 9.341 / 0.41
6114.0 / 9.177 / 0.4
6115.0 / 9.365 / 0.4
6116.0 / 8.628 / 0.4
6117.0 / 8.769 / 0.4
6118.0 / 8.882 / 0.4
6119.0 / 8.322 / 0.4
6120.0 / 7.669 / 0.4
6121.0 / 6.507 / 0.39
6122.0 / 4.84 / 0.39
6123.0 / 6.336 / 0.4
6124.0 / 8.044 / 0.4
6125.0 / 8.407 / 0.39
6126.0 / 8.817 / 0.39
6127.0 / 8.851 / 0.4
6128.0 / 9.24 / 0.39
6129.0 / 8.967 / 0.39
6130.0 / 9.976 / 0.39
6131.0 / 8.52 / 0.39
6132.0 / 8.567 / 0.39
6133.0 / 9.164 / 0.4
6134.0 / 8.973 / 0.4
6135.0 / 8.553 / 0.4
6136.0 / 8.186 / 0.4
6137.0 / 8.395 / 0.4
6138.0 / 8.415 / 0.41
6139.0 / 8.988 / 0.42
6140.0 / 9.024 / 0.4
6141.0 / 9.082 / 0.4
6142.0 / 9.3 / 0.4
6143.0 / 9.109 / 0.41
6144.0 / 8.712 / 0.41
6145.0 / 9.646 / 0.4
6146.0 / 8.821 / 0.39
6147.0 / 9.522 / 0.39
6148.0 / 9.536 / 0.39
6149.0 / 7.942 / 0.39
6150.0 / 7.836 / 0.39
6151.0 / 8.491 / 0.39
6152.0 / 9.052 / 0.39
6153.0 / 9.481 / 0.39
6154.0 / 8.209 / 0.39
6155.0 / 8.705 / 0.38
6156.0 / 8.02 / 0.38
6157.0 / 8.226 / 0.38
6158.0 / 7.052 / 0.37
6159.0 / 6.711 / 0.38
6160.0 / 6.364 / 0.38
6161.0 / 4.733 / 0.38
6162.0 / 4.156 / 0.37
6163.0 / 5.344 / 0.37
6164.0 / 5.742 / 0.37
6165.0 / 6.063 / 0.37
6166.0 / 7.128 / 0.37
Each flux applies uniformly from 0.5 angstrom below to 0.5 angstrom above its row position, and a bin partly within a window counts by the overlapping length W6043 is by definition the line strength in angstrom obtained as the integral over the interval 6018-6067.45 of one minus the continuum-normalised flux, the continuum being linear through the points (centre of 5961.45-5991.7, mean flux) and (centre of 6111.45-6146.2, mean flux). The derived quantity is -2.97 angstrom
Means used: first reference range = 7.12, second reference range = 8.57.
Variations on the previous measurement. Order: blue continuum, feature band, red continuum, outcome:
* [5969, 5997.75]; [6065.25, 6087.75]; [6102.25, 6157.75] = -1.1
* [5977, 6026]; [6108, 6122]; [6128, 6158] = 0.2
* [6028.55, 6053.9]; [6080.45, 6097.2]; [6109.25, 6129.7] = -0.5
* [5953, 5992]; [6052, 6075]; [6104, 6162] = -1.9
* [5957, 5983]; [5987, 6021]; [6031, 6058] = 0.1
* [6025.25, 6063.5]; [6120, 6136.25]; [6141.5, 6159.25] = 0.6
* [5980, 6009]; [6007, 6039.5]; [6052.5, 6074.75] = 0.6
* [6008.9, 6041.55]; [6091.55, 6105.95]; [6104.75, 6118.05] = 0.7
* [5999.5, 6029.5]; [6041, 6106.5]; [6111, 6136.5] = -3.3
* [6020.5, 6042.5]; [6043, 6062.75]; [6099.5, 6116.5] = -1.2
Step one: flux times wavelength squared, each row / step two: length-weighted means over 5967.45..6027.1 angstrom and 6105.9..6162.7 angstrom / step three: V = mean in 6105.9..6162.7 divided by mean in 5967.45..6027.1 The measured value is 1.18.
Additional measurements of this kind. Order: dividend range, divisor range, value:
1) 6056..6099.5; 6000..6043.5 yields 1.12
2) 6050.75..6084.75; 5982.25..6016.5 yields 1.15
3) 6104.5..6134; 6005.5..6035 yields 1.13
